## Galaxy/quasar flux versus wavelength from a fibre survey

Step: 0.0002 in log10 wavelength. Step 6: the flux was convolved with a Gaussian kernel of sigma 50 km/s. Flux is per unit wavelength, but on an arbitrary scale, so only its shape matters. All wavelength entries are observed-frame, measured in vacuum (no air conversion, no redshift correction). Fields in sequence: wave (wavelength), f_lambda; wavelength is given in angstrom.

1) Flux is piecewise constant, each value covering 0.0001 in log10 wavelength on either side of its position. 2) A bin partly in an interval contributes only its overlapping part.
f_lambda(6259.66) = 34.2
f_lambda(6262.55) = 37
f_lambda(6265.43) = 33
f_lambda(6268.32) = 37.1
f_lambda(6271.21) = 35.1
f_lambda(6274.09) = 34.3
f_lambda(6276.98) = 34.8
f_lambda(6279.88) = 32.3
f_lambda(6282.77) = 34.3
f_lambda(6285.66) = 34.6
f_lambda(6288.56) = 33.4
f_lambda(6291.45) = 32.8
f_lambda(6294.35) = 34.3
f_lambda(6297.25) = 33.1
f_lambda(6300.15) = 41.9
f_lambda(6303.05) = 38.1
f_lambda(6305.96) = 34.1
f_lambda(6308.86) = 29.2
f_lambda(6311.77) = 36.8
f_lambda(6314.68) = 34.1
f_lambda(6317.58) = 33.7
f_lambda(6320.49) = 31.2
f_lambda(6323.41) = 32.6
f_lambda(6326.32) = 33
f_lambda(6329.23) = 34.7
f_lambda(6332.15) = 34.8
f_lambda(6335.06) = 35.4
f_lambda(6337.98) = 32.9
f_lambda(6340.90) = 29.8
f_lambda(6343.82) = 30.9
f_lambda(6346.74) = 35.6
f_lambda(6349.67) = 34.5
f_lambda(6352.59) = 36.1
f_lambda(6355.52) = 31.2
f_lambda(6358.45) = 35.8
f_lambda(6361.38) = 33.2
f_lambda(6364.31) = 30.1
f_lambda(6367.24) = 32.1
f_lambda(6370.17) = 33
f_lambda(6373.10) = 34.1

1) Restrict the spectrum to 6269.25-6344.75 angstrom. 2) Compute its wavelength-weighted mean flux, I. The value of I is 34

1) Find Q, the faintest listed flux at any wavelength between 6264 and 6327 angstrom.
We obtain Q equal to 29.2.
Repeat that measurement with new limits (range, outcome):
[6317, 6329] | 31.2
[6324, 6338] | 32.9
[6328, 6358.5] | 29.8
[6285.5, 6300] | 32.8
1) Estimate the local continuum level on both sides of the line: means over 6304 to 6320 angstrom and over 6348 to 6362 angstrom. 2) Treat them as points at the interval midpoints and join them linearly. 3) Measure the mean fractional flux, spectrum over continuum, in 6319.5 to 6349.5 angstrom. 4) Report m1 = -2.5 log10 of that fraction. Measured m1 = 0.024 mag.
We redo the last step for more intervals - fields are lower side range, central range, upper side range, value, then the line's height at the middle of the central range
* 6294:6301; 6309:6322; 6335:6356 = 0.05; 35.2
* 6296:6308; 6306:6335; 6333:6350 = 0.04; 34.9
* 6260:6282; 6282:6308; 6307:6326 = -0.04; 33.8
